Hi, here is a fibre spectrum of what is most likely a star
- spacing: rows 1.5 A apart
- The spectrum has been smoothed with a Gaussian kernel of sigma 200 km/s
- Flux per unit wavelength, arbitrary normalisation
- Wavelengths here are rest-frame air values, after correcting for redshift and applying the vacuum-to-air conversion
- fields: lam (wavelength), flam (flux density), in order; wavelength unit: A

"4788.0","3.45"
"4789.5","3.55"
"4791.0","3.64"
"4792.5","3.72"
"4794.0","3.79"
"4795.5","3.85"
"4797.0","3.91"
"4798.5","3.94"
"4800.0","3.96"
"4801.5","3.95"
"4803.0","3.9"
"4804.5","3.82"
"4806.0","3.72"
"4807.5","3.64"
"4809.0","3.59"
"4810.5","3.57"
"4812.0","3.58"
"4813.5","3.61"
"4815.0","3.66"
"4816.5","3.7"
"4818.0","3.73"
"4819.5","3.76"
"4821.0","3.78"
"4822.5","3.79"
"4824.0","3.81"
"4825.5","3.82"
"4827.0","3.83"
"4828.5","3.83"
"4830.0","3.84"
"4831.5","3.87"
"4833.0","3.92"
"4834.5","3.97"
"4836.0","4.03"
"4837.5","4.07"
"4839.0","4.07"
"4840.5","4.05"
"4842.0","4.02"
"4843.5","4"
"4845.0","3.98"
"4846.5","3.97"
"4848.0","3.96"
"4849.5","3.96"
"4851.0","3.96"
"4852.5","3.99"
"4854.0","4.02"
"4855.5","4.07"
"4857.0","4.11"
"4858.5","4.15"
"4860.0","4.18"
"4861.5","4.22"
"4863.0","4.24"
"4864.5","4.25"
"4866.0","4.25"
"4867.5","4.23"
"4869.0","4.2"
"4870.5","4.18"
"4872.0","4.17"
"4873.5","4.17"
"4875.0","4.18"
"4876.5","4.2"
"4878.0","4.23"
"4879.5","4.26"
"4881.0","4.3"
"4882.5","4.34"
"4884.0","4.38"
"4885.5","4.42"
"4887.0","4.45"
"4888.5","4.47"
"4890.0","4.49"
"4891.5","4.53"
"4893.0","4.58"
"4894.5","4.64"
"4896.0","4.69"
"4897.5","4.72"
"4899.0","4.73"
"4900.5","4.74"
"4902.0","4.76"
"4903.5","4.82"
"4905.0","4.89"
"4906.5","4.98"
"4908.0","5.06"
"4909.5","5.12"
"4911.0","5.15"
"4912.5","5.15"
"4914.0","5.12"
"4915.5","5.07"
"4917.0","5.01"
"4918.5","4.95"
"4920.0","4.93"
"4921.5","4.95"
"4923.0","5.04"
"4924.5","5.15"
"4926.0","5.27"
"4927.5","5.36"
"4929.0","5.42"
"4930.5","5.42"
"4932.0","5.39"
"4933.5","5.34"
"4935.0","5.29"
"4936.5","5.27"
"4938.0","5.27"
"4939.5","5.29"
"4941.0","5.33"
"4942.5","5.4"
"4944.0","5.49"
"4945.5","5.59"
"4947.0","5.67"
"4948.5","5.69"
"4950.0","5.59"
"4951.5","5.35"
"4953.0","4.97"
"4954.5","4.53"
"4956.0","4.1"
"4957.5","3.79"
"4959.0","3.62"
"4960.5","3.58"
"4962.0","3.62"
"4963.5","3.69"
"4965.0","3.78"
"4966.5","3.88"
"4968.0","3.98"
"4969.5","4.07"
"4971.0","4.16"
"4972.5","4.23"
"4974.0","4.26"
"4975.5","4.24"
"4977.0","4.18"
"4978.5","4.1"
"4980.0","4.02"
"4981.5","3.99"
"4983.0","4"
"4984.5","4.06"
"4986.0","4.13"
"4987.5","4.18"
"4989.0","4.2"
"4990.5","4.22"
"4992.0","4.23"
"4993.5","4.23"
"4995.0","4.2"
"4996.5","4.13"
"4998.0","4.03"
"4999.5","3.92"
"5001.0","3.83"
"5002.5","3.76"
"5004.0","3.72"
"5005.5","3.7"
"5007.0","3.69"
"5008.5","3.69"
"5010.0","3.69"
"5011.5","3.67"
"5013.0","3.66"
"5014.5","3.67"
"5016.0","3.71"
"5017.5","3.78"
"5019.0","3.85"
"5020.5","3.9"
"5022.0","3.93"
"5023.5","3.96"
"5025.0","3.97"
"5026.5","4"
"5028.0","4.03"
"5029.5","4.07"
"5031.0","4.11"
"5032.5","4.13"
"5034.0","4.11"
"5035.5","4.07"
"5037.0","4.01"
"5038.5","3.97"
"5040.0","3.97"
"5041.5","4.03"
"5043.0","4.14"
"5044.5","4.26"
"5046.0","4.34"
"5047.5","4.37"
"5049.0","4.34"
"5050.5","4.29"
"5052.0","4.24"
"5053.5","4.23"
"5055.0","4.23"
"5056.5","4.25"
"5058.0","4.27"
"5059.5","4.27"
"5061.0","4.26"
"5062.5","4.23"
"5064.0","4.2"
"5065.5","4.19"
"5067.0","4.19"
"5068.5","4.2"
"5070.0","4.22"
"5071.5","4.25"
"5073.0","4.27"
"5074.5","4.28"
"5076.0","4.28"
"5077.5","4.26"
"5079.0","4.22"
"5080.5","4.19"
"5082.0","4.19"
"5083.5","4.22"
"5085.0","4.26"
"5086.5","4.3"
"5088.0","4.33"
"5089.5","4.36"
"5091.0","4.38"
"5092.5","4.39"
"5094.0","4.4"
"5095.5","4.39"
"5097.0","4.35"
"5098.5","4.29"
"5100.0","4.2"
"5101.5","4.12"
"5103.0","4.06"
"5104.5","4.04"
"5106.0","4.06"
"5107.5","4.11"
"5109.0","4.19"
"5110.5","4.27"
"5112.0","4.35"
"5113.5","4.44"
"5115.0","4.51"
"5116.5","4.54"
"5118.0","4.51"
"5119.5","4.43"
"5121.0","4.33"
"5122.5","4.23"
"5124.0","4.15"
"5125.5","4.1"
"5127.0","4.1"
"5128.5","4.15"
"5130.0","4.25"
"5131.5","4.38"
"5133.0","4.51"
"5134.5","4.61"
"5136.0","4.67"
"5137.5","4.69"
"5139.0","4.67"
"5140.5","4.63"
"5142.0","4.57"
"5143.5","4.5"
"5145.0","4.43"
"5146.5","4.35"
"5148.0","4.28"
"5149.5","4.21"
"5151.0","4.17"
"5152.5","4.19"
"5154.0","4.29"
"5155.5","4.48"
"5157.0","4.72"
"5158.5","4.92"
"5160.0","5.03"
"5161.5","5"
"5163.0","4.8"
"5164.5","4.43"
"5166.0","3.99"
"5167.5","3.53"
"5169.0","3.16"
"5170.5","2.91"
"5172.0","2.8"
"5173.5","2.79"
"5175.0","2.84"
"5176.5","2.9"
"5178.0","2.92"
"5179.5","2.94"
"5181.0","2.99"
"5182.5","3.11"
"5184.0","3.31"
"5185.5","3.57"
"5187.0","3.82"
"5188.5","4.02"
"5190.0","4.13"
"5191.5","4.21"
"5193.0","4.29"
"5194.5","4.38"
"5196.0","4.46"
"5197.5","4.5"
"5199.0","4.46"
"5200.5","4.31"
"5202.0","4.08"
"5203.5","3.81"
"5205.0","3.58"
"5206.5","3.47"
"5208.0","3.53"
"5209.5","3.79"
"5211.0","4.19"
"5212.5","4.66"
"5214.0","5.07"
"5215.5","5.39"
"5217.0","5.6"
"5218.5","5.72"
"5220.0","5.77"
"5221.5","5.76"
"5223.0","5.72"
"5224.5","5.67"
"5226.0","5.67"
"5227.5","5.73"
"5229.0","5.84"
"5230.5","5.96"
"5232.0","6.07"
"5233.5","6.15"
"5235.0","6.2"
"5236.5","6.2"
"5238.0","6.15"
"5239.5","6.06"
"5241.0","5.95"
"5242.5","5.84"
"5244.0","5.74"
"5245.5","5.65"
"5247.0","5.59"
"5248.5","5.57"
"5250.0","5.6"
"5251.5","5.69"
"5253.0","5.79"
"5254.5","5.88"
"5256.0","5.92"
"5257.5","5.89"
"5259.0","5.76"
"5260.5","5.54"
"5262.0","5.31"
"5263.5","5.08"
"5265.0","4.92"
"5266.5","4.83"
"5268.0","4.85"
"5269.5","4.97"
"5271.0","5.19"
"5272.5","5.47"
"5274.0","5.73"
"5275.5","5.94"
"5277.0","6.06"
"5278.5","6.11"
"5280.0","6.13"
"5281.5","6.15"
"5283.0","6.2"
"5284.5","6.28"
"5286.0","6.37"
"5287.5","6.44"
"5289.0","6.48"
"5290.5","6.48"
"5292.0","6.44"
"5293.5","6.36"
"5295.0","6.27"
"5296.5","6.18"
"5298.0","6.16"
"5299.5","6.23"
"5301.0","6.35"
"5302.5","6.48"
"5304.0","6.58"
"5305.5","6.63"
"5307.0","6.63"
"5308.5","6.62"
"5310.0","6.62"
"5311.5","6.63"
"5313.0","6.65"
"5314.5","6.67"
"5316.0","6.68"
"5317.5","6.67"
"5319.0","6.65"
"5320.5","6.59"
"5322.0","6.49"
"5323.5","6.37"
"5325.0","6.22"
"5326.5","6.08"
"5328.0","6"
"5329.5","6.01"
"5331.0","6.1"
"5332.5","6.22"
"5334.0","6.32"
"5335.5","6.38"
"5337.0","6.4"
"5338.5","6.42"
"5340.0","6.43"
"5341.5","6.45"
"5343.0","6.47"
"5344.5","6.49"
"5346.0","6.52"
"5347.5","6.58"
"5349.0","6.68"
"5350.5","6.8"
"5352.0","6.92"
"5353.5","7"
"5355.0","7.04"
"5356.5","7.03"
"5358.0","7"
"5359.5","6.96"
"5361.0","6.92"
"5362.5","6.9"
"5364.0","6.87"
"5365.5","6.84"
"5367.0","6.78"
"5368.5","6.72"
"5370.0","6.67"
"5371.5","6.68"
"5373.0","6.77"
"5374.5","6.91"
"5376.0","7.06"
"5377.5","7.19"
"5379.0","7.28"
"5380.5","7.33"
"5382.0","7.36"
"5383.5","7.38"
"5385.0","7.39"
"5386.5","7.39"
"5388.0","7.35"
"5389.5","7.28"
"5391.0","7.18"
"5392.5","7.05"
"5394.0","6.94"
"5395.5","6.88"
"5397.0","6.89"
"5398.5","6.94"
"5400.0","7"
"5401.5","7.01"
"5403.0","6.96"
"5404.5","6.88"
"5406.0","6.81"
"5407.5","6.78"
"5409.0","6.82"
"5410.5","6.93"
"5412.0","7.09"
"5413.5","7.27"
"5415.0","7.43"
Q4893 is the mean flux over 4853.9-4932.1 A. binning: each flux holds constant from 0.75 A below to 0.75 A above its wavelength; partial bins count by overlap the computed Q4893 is 4.64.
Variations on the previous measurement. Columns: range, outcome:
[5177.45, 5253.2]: 4.87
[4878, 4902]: 4.51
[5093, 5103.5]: 4.27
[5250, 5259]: 5.81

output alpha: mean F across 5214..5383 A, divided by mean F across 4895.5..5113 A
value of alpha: 1.4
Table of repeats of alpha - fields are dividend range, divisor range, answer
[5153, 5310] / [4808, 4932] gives 1.18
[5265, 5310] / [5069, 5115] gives 1.43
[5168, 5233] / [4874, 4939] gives 0.88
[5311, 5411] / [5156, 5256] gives 1.45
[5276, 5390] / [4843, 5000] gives 1.46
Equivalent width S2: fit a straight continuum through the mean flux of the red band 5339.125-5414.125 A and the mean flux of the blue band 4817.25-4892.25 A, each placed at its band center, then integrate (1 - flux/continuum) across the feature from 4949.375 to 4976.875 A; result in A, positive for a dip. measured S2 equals 2.9 A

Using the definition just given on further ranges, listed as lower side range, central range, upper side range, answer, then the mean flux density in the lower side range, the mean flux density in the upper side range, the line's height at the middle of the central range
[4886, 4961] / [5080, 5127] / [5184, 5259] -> 7.2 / 4.97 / 5.11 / 5.06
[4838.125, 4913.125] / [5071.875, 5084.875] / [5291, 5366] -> 2.7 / 4.37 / 6.54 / 5.34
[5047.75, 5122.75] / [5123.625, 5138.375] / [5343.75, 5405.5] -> 1.0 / 4.27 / 6.97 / 4.7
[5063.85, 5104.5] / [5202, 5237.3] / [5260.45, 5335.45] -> 1.8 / 4.26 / 6.14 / 5.45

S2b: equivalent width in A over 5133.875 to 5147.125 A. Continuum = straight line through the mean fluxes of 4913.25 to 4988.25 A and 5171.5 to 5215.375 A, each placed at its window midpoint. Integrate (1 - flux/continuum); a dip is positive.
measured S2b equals -2.0 A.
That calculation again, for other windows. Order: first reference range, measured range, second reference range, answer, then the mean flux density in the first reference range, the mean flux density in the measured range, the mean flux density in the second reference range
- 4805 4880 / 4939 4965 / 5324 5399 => -1.1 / 3.97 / 4.75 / 6.79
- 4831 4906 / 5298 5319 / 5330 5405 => 0.0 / 4.27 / 6.56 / 6.86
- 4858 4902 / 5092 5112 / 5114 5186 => -0.5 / 4.37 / 4.22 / 4.08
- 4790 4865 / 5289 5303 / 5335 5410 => 0.3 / 3.89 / 6.33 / 6.9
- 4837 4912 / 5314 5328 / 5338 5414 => 0.4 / 4.36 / 6.46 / 6.93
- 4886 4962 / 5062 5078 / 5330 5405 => 3.9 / 4.95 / 4.23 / 6.86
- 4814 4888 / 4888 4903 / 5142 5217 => -2.2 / 4.05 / 4.64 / 4.02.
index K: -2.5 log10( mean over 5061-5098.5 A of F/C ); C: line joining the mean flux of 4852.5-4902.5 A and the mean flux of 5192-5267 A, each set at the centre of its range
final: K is 0.141 mag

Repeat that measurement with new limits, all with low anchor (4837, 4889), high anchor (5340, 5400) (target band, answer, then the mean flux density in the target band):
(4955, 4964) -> 0.241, 3.76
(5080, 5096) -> 0.244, 4.31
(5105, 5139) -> 0.271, 4.35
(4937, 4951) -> -0.187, 5.47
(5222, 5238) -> 0.044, 5.93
